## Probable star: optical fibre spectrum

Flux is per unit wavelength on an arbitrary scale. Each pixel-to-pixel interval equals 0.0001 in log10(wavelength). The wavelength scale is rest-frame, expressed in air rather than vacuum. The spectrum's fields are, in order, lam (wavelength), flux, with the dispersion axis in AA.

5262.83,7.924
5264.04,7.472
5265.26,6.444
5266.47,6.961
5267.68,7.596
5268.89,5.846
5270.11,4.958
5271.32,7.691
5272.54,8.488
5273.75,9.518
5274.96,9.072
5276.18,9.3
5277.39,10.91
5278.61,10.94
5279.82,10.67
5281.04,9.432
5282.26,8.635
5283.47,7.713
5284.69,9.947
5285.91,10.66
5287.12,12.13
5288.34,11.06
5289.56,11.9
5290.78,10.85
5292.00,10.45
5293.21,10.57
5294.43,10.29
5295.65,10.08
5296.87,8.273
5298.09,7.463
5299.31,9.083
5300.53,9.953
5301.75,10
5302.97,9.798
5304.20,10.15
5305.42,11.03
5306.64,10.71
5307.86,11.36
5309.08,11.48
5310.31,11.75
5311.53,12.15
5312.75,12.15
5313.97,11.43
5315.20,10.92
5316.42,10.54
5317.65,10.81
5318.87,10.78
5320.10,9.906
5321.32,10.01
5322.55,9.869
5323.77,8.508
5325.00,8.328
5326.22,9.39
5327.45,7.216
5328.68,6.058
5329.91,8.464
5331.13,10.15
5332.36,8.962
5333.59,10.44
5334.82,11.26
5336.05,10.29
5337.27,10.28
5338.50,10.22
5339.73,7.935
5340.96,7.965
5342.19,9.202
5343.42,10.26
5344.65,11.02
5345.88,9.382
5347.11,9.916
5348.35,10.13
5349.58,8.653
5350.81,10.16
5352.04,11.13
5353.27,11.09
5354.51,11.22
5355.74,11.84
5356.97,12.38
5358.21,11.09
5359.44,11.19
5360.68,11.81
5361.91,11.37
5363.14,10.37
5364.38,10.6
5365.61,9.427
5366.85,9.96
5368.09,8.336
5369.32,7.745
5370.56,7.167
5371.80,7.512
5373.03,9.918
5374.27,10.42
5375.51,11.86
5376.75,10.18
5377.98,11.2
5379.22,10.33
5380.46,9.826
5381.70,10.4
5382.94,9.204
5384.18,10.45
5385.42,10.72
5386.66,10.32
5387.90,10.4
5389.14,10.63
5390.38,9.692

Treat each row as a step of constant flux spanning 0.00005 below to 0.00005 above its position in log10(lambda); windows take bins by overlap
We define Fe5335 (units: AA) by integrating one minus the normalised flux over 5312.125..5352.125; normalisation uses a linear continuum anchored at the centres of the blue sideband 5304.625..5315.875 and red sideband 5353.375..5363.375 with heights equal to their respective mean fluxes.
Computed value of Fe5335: 5.94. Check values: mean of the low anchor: 11.4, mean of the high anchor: 11.4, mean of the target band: 9.73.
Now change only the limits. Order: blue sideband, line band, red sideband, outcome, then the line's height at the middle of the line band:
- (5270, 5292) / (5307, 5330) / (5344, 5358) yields 0.29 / 10.2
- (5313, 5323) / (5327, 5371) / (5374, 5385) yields 2.68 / 10.5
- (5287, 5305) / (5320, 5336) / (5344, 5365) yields 2.04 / 10.5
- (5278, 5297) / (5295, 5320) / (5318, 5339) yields -1.60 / 9.87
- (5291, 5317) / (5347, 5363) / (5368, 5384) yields -1.75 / 9.86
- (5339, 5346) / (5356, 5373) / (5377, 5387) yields -0.20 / 9.86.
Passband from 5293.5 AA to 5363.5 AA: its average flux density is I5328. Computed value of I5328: 10.1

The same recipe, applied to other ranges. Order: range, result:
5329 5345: 9.64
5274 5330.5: 10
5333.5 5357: 10.2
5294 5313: 10.3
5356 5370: 10.4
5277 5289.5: 10.3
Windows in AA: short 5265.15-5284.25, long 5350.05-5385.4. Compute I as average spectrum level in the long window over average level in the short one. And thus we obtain 1.22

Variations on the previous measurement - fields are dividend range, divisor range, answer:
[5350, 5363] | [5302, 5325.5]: 1.06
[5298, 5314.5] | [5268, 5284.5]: 1.23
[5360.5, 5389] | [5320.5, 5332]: 1.15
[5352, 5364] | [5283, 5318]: 1.08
